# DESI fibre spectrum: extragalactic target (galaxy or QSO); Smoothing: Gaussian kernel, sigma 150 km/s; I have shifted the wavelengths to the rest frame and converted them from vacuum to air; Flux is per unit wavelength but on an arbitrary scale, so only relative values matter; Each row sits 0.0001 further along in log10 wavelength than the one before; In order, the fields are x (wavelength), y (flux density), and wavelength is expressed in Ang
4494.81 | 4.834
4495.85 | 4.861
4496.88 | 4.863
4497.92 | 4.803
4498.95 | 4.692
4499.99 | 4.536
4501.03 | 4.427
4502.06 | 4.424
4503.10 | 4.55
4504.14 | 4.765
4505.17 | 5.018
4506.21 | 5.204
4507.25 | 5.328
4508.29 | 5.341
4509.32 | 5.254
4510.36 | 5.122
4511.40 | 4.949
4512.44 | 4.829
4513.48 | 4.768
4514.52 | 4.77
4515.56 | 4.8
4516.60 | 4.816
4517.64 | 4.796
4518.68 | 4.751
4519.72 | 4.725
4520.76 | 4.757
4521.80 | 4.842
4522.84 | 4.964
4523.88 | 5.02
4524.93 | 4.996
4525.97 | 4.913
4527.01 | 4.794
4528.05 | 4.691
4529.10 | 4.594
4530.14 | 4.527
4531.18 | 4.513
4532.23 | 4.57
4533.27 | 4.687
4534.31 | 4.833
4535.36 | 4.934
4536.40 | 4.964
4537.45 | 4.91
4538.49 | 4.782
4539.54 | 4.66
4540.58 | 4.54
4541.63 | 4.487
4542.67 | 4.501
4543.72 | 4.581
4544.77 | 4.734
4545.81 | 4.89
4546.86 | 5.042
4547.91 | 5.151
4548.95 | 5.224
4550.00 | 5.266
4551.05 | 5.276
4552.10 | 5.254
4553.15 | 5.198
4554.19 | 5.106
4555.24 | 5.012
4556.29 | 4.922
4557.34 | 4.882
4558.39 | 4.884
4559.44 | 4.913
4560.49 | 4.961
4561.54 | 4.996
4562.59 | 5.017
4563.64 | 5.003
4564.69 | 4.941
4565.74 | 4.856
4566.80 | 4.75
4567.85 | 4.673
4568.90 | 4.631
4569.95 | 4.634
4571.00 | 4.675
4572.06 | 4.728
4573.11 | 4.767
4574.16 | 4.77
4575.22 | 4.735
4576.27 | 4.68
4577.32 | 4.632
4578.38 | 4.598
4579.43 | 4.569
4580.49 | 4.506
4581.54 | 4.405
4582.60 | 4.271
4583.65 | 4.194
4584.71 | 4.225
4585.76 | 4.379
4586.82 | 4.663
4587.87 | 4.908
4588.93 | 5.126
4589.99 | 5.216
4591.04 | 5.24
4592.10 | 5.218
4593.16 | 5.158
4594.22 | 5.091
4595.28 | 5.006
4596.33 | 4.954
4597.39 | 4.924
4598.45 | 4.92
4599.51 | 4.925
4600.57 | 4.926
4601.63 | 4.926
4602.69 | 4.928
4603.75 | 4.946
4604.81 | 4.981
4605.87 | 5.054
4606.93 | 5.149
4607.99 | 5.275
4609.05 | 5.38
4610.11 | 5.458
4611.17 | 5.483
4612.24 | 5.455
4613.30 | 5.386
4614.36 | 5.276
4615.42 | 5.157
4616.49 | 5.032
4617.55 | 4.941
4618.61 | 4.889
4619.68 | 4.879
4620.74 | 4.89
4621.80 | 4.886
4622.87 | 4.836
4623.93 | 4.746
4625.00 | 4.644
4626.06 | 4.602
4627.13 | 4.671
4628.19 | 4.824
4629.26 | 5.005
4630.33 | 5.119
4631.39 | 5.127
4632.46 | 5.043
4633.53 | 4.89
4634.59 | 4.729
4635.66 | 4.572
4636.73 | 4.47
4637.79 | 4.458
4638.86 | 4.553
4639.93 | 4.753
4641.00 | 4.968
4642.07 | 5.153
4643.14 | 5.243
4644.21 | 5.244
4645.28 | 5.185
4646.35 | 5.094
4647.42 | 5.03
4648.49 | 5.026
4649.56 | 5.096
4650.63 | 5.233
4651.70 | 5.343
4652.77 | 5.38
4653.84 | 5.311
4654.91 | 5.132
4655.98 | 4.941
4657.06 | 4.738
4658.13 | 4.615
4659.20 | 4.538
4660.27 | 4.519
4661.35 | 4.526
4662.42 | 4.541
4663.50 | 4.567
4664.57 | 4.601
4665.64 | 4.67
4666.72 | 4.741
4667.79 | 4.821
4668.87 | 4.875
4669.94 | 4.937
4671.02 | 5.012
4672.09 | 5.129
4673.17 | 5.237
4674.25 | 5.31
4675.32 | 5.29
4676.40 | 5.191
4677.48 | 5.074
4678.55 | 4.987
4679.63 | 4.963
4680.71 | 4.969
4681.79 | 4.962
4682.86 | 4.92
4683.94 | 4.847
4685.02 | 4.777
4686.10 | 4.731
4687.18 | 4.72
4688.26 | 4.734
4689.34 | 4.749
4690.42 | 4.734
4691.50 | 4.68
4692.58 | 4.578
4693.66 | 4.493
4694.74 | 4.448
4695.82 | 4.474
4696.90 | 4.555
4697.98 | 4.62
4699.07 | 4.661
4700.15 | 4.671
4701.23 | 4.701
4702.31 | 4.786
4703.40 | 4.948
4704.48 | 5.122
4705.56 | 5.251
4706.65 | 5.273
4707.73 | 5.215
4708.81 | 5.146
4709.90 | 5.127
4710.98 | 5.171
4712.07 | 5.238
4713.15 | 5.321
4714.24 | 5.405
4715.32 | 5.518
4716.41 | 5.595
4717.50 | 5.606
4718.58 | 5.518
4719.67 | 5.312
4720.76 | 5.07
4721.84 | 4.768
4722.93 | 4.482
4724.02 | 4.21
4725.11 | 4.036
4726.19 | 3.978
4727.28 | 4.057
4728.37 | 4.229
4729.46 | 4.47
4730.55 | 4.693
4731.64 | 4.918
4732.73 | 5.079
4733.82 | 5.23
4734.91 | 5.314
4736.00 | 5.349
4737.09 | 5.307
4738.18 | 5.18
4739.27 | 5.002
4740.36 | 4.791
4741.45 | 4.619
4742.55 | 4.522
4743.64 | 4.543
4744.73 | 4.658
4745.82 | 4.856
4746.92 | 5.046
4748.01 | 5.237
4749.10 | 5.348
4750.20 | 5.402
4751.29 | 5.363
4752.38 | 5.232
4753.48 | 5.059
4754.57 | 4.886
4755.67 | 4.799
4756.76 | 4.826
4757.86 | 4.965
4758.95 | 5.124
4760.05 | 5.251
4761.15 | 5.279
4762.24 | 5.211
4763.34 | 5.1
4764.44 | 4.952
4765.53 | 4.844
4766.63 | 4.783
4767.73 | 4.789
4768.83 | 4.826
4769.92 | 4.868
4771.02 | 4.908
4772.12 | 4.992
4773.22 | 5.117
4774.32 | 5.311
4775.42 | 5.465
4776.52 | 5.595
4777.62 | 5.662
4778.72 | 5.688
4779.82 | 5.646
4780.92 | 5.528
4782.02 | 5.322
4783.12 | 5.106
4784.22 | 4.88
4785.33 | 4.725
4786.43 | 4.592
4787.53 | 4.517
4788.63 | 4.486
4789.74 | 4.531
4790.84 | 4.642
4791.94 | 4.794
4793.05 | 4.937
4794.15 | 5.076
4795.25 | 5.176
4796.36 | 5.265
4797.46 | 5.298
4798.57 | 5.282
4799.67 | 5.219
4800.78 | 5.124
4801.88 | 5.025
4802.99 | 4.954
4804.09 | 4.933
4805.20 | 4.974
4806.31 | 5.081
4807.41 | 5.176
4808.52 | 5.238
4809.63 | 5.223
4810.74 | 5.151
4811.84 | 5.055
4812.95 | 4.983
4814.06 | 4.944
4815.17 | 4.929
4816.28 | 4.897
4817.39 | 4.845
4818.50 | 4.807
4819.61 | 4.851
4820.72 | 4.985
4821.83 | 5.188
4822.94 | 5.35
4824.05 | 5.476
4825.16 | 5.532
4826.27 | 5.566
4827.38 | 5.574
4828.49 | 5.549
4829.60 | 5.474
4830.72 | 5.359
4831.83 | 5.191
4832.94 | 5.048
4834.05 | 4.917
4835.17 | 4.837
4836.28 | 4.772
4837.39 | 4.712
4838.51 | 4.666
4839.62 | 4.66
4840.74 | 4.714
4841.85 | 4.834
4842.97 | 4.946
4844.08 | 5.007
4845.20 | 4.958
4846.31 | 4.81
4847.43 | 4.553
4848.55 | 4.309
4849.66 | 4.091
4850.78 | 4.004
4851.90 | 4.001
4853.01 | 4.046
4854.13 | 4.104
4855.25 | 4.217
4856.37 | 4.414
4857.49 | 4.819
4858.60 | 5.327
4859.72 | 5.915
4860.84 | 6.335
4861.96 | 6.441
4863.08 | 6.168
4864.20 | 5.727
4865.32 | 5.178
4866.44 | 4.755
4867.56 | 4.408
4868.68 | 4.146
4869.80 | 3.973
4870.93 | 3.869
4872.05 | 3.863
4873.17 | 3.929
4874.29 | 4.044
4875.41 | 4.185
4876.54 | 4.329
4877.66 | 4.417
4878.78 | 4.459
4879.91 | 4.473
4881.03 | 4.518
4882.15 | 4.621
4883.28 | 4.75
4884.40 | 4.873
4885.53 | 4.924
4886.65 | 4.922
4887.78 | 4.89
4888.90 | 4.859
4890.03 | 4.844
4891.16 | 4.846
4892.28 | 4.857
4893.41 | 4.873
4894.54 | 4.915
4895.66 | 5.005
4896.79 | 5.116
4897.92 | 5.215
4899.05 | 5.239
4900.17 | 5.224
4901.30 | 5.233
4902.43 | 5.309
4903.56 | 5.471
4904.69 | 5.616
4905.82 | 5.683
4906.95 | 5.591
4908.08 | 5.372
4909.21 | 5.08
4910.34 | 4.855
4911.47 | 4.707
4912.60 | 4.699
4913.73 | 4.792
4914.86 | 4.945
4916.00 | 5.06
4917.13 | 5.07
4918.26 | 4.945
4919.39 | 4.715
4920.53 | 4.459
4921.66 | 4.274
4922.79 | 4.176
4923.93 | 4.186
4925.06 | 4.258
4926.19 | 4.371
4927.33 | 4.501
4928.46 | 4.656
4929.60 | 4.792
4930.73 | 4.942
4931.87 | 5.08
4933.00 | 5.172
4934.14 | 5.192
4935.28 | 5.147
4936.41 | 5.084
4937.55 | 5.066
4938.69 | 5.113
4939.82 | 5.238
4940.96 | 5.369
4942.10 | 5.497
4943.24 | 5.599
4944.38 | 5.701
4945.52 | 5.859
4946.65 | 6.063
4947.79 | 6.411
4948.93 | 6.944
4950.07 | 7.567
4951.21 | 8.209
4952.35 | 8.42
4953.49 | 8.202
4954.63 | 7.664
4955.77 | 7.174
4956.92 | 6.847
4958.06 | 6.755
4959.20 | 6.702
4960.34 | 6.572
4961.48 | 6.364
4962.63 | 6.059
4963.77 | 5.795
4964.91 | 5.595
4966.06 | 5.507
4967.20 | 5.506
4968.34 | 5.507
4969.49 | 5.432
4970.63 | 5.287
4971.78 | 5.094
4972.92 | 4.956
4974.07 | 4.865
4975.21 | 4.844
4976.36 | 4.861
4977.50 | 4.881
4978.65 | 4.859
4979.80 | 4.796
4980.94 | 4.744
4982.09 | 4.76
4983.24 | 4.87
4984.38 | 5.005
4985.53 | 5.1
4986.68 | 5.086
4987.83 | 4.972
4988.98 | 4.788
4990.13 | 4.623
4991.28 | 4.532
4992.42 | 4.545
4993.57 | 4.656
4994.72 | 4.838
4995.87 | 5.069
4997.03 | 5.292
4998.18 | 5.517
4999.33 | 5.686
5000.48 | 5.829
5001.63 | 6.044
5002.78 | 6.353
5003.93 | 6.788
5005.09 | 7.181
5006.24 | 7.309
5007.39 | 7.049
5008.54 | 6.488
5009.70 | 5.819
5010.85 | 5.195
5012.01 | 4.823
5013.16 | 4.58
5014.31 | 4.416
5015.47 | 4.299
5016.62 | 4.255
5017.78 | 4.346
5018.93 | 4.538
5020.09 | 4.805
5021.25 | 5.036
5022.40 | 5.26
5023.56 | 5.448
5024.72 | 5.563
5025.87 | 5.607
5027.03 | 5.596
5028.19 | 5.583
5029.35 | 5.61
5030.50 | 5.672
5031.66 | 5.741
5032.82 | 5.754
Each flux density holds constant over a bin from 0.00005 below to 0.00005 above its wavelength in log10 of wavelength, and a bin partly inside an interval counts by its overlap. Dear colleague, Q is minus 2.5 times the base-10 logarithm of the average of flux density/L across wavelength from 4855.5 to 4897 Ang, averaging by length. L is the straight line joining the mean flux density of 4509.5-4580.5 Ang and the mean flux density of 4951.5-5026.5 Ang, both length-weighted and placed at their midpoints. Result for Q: 0.12 mag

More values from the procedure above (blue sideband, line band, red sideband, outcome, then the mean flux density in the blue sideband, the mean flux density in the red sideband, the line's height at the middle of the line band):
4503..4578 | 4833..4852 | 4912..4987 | 0.143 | 4.86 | 5.48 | 5.32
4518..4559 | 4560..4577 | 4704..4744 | 0.017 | 4.86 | 4.97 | 4.87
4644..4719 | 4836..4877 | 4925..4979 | 0.170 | 4.96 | 5.76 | 5.48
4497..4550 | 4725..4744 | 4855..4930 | 0.018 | 4.82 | 4.85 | 4.84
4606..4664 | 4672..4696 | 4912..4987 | 0.038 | 4.96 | 5.48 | 5.04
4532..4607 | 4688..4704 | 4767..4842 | 0.070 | 4.85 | 5.07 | 4.97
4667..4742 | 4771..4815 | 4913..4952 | -0.008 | 4.92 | 5.27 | 5.05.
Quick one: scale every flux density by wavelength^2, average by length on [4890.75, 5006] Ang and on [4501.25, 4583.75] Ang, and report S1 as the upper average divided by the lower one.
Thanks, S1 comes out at 1.3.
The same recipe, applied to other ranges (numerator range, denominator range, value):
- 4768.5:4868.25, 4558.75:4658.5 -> 1.12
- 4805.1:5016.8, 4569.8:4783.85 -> 1.16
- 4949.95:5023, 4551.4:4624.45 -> 1.34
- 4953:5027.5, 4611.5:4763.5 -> 1.26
